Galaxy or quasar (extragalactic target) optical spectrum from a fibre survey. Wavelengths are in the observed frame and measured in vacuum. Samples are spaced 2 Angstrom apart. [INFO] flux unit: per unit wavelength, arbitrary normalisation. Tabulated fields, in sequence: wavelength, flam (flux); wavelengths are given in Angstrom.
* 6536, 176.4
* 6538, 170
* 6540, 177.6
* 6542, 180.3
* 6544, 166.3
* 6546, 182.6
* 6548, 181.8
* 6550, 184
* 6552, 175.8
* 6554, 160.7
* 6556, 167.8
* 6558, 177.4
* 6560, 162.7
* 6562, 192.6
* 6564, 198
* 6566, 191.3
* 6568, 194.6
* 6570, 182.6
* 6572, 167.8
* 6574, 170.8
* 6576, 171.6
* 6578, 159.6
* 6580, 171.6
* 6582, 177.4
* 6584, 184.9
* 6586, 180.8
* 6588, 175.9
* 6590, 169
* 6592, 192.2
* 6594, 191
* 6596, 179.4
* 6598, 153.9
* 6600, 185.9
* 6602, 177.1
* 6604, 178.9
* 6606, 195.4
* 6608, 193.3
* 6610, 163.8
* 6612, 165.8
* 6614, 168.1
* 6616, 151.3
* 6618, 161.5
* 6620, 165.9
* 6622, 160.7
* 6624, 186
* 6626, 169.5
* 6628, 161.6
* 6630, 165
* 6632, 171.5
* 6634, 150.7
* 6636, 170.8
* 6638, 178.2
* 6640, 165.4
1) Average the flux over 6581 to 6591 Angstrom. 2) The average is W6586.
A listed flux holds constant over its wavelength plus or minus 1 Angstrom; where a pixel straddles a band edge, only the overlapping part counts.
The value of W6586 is 178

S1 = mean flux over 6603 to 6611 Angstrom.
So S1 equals 183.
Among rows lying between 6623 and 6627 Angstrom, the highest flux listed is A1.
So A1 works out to 186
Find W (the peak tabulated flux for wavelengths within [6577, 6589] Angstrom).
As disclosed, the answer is 184.9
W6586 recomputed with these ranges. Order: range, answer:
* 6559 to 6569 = 188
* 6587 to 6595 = 182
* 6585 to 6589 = 178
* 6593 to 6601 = 178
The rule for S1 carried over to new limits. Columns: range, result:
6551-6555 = 168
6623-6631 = 171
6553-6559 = 169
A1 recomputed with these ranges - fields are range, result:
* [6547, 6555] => 184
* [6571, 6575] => 170.8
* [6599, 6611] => 195.4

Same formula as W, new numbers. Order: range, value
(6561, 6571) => 198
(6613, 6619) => 168.1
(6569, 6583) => 182.6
